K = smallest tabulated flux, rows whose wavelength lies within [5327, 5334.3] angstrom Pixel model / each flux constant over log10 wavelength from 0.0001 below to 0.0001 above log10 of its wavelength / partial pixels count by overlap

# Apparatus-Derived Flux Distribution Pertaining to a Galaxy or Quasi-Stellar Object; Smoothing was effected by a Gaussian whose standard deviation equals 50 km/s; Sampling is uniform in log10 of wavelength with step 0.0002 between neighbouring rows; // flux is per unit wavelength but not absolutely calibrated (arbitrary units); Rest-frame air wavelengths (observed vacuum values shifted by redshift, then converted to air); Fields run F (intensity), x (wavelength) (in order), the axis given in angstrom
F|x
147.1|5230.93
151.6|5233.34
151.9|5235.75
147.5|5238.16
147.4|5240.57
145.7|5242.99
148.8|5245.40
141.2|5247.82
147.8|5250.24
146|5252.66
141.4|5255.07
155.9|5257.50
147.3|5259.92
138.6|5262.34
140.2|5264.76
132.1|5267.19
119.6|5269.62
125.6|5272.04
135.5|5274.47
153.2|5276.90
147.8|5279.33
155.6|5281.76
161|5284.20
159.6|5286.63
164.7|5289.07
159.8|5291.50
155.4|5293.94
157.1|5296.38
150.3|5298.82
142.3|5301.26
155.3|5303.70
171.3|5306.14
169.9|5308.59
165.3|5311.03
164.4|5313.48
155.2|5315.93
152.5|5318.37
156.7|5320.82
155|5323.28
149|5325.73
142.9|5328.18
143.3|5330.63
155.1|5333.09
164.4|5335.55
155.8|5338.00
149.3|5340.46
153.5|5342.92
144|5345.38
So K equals 142.9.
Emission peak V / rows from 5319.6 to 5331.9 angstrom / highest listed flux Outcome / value 156.7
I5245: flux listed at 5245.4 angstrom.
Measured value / 148.8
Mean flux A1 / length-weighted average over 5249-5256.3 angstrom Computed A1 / 145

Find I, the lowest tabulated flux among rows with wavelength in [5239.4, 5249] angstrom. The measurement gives 141.2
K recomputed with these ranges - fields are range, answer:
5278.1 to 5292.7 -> 147.8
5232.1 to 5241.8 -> 147.4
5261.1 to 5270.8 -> 119.6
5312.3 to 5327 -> 149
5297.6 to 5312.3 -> 142.3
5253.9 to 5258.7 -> 141.4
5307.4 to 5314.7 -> 164.4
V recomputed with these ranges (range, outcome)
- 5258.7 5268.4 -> 147.3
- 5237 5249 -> 148.8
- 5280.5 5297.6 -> 164.7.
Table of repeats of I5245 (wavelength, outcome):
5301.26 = 142.3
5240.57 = 147.4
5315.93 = 155.2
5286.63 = 159.6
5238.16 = 147.5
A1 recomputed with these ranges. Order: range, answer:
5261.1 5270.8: 133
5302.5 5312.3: 165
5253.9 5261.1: 148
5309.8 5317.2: 162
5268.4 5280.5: 136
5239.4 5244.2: 147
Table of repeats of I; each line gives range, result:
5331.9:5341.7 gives 149.3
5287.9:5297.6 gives 155.4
